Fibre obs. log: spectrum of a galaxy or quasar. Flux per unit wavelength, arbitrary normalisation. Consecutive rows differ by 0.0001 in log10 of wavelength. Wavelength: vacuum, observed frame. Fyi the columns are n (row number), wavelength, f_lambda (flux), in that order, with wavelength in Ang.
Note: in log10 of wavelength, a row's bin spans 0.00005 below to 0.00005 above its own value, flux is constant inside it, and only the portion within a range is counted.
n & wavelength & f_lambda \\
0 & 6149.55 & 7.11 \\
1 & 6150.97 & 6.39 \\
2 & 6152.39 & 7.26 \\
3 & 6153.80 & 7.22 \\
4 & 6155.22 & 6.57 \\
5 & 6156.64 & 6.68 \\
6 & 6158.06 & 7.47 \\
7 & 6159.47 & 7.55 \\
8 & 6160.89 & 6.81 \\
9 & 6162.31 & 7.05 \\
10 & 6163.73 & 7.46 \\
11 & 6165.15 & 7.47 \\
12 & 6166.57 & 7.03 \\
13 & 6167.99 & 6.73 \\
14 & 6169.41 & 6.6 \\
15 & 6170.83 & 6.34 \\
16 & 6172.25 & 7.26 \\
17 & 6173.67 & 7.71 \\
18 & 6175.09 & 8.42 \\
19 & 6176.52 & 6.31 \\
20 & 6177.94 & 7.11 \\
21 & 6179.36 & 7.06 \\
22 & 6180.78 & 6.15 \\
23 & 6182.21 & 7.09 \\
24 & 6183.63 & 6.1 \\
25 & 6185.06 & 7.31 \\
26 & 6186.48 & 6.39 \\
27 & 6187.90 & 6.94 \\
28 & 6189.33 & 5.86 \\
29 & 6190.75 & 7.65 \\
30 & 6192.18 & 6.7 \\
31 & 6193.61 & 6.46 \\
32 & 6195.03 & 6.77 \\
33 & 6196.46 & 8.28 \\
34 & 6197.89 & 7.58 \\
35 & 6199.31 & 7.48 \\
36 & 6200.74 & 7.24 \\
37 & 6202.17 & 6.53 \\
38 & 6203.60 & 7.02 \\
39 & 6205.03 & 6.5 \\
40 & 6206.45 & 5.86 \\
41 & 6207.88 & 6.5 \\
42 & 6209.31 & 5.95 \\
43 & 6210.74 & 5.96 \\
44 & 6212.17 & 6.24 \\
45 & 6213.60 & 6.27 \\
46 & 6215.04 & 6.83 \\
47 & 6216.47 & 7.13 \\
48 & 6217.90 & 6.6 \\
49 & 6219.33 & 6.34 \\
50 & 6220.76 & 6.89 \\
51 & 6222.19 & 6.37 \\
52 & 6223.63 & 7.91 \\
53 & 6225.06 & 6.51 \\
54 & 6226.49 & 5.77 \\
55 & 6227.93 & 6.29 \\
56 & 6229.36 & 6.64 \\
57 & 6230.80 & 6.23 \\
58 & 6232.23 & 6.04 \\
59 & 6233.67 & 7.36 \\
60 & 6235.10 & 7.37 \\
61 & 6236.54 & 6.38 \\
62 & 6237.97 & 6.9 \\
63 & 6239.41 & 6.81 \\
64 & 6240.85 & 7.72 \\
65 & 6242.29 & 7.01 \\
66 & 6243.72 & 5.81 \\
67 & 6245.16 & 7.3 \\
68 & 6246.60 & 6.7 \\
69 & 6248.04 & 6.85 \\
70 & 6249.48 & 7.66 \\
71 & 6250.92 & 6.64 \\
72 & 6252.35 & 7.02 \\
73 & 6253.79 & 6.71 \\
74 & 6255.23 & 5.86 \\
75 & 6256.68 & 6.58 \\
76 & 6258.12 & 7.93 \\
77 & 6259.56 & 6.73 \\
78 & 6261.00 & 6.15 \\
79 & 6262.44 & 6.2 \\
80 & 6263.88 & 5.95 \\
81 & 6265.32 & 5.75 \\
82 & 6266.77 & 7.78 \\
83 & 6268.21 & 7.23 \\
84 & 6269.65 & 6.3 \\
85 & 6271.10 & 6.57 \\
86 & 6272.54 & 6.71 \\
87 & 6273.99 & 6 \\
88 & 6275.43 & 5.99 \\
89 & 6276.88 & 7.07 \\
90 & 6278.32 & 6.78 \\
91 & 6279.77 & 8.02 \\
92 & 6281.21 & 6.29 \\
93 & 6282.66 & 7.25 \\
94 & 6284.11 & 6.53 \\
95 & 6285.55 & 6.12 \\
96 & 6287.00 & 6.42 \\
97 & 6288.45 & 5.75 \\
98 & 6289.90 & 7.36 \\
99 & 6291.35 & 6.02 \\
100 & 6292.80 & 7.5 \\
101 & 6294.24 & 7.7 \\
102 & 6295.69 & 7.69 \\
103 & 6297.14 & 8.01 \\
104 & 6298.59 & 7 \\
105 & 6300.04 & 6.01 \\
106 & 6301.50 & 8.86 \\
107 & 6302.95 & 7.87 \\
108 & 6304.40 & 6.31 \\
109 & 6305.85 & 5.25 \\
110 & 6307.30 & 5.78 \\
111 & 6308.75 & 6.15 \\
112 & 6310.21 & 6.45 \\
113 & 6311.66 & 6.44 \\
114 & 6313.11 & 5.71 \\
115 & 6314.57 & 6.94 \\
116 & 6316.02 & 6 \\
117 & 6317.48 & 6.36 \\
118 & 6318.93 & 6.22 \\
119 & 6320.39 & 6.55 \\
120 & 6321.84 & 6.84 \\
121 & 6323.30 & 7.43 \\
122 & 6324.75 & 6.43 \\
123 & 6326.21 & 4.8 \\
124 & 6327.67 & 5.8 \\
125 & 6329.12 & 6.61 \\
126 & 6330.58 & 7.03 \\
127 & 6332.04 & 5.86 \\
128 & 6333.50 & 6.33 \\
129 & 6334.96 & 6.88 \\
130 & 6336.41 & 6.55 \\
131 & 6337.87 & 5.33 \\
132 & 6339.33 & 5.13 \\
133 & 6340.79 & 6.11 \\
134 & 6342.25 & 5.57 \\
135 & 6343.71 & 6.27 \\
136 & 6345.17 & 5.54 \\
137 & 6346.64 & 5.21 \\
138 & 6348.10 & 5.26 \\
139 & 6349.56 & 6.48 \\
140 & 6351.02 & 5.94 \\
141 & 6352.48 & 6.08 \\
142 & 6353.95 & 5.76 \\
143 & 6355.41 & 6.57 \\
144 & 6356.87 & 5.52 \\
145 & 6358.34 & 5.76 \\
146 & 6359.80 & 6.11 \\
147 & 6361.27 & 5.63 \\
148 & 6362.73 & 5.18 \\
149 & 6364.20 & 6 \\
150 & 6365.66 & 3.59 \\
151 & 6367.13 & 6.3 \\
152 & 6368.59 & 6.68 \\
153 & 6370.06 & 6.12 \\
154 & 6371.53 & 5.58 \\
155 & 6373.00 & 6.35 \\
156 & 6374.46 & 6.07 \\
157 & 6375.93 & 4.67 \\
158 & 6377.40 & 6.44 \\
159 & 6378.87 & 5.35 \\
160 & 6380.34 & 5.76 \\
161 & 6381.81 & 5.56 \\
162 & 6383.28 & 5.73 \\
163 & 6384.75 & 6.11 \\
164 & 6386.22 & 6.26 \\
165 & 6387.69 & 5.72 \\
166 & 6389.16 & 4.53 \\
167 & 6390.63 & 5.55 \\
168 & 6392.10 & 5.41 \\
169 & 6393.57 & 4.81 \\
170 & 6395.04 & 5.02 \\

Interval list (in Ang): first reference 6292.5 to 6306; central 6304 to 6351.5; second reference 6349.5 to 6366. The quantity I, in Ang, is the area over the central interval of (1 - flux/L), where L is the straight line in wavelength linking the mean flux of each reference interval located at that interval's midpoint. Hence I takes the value 3.1 Ang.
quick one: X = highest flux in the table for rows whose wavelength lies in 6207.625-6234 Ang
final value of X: 7.91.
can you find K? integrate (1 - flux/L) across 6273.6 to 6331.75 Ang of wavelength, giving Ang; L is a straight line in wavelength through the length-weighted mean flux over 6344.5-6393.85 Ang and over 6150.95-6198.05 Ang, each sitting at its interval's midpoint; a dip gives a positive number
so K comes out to -4.6 Ang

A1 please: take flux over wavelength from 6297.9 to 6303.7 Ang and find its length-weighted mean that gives 7.42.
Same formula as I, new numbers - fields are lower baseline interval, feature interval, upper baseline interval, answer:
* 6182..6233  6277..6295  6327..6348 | -1.6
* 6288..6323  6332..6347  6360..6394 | 0.7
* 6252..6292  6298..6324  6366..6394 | -1.1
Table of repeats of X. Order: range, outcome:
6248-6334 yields 8.86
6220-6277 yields 7.93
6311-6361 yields 7.43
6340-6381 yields 6.68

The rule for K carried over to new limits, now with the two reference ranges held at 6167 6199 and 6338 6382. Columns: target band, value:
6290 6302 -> -2.2 Ang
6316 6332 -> -1.0 Ang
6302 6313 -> -0.4 Ang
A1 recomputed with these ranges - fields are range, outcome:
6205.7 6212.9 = 6.11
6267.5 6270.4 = 6.76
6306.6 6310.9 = 6.12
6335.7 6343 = 5.74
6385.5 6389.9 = 5.5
